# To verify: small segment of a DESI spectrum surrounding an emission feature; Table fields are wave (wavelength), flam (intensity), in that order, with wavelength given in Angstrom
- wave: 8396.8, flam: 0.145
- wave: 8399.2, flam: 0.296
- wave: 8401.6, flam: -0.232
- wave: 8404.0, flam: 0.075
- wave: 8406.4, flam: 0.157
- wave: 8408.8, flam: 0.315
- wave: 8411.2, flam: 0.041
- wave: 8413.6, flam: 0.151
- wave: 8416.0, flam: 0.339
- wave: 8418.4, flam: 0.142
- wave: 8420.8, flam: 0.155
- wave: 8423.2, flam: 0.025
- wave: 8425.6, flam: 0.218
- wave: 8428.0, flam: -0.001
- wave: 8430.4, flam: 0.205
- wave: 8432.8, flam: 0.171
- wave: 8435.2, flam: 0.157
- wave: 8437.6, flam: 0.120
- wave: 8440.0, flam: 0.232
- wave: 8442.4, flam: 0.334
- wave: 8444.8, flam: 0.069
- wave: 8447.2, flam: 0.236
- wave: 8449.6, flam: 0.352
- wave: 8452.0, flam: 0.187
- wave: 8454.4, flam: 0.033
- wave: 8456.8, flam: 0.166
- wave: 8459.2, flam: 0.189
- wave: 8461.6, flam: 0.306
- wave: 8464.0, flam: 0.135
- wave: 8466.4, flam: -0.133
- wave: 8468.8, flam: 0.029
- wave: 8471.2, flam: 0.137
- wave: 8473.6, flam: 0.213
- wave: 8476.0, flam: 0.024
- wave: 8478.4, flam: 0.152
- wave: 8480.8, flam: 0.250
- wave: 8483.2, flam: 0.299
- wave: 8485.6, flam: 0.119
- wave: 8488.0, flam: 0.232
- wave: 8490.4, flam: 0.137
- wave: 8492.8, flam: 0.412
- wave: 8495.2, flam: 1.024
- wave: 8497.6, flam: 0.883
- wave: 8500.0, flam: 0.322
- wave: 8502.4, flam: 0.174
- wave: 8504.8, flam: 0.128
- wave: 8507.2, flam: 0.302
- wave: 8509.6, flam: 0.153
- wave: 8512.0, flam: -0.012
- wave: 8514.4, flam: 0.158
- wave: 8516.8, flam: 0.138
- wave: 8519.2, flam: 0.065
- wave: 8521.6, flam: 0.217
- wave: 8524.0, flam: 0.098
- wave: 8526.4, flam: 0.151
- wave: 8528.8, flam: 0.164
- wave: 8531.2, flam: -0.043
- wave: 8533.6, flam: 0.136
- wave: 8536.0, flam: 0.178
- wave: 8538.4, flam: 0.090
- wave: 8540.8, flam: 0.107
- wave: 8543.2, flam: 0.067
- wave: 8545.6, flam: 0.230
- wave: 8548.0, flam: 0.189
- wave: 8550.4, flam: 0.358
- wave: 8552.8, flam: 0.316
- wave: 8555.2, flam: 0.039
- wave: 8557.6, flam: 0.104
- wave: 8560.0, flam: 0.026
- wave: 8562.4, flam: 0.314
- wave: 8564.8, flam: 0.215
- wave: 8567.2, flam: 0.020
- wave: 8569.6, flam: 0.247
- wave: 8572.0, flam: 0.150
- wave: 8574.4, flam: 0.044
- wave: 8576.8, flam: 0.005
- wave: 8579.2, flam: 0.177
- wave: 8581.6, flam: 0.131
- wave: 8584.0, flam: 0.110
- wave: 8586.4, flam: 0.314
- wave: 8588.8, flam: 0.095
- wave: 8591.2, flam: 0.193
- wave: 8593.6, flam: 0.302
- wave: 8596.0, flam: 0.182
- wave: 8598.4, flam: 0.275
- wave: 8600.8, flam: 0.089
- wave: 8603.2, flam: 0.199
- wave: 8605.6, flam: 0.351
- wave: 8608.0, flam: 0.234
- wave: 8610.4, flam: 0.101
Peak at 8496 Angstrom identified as Hgamma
